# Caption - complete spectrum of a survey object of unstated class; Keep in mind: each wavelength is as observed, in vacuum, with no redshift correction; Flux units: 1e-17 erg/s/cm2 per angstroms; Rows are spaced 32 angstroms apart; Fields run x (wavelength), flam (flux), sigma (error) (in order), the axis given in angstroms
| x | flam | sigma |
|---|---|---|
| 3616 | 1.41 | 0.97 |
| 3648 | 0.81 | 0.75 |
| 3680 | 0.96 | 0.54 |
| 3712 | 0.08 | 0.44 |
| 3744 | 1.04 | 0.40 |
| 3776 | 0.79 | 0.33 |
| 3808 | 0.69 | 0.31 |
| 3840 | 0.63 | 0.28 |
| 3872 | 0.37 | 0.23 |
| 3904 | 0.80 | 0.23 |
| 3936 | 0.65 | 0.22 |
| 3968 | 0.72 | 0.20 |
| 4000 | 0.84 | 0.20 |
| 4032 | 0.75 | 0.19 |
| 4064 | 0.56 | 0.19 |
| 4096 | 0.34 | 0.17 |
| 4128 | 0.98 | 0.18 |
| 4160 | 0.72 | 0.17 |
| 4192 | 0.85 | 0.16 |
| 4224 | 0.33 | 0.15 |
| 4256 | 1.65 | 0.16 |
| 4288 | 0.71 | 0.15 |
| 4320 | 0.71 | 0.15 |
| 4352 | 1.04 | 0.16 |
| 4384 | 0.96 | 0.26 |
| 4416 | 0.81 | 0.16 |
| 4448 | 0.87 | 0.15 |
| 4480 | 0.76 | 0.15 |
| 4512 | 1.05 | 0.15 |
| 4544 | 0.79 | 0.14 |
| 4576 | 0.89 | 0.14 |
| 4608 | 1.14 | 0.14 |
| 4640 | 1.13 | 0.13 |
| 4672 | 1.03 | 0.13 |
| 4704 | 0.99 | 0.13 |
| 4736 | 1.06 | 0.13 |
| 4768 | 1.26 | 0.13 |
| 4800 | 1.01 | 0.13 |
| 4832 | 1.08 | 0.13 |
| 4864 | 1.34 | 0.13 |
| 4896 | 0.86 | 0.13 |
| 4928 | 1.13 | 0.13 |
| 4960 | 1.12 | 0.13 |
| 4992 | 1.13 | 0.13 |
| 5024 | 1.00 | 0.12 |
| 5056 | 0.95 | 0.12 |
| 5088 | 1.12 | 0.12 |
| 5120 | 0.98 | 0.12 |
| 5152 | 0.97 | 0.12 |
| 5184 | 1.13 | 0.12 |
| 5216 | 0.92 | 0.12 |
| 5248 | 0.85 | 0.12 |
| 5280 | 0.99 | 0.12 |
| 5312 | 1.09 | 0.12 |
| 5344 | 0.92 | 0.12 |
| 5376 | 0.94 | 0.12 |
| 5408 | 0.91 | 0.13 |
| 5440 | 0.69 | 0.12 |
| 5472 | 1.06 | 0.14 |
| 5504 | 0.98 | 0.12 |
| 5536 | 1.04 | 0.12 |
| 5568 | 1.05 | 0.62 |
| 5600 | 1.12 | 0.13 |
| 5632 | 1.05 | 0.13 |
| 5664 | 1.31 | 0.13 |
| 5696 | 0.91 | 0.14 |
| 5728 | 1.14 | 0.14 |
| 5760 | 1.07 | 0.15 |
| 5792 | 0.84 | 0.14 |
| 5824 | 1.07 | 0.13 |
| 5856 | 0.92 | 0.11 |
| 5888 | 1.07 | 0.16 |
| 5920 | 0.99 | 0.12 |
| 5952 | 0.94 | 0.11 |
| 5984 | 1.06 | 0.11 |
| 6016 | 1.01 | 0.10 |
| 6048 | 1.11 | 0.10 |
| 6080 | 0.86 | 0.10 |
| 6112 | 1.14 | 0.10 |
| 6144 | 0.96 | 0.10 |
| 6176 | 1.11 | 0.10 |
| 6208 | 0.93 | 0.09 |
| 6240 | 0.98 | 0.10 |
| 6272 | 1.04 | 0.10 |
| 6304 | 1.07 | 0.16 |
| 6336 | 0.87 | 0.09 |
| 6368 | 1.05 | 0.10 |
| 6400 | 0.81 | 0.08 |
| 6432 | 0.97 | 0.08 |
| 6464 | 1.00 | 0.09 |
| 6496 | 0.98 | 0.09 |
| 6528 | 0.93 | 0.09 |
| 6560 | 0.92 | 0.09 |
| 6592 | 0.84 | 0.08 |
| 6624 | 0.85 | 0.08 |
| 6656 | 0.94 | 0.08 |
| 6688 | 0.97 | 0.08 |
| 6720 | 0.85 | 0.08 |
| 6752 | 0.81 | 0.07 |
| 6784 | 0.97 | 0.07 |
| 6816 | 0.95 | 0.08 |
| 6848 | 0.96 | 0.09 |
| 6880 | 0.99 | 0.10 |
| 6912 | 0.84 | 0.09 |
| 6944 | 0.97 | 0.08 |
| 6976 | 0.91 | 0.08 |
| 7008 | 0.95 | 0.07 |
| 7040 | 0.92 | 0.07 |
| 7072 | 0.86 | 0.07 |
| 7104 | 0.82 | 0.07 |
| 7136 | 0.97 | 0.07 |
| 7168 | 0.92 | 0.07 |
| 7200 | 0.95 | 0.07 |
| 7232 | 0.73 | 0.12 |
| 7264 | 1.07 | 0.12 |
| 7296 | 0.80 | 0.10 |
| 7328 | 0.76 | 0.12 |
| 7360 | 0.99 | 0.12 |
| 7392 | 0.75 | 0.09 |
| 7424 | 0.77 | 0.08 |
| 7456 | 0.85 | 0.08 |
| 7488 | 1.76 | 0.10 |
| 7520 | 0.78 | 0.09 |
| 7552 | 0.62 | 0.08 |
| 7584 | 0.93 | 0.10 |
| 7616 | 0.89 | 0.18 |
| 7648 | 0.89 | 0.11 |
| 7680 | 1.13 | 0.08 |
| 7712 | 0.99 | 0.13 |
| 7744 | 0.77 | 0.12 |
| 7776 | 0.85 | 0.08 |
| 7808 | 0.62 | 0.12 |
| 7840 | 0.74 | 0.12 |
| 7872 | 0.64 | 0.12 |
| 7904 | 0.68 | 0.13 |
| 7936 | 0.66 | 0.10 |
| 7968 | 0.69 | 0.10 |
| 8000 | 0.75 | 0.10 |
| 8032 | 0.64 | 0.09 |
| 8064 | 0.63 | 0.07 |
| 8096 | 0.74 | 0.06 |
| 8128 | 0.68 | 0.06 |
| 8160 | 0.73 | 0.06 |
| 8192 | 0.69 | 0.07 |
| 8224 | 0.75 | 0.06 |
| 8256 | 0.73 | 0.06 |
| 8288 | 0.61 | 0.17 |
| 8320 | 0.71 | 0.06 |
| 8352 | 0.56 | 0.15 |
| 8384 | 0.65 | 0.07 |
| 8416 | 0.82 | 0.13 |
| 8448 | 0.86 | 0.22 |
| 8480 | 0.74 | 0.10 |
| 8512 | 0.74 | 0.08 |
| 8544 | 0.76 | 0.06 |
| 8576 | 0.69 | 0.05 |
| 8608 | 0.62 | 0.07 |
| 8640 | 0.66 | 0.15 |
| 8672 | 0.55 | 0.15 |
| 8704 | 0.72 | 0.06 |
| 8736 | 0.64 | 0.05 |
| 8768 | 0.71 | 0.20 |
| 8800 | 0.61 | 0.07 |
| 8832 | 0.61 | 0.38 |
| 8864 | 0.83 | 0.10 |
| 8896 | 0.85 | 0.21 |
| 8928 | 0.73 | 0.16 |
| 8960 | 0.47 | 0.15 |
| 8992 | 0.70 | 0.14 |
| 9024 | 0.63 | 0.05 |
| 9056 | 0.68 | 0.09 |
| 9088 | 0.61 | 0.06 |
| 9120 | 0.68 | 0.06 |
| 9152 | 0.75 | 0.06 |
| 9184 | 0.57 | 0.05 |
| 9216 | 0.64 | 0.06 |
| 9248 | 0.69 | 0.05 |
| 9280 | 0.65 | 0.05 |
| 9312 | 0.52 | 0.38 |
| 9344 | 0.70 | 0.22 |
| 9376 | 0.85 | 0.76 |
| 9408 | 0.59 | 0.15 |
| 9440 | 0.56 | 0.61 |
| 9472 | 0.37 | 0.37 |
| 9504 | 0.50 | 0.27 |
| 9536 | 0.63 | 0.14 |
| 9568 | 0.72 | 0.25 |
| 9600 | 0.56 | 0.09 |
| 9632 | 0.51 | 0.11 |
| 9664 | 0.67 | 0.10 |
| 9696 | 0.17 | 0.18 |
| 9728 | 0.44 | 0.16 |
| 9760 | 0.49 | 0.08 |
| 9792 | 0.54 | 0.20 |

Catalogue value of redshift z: 0.14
